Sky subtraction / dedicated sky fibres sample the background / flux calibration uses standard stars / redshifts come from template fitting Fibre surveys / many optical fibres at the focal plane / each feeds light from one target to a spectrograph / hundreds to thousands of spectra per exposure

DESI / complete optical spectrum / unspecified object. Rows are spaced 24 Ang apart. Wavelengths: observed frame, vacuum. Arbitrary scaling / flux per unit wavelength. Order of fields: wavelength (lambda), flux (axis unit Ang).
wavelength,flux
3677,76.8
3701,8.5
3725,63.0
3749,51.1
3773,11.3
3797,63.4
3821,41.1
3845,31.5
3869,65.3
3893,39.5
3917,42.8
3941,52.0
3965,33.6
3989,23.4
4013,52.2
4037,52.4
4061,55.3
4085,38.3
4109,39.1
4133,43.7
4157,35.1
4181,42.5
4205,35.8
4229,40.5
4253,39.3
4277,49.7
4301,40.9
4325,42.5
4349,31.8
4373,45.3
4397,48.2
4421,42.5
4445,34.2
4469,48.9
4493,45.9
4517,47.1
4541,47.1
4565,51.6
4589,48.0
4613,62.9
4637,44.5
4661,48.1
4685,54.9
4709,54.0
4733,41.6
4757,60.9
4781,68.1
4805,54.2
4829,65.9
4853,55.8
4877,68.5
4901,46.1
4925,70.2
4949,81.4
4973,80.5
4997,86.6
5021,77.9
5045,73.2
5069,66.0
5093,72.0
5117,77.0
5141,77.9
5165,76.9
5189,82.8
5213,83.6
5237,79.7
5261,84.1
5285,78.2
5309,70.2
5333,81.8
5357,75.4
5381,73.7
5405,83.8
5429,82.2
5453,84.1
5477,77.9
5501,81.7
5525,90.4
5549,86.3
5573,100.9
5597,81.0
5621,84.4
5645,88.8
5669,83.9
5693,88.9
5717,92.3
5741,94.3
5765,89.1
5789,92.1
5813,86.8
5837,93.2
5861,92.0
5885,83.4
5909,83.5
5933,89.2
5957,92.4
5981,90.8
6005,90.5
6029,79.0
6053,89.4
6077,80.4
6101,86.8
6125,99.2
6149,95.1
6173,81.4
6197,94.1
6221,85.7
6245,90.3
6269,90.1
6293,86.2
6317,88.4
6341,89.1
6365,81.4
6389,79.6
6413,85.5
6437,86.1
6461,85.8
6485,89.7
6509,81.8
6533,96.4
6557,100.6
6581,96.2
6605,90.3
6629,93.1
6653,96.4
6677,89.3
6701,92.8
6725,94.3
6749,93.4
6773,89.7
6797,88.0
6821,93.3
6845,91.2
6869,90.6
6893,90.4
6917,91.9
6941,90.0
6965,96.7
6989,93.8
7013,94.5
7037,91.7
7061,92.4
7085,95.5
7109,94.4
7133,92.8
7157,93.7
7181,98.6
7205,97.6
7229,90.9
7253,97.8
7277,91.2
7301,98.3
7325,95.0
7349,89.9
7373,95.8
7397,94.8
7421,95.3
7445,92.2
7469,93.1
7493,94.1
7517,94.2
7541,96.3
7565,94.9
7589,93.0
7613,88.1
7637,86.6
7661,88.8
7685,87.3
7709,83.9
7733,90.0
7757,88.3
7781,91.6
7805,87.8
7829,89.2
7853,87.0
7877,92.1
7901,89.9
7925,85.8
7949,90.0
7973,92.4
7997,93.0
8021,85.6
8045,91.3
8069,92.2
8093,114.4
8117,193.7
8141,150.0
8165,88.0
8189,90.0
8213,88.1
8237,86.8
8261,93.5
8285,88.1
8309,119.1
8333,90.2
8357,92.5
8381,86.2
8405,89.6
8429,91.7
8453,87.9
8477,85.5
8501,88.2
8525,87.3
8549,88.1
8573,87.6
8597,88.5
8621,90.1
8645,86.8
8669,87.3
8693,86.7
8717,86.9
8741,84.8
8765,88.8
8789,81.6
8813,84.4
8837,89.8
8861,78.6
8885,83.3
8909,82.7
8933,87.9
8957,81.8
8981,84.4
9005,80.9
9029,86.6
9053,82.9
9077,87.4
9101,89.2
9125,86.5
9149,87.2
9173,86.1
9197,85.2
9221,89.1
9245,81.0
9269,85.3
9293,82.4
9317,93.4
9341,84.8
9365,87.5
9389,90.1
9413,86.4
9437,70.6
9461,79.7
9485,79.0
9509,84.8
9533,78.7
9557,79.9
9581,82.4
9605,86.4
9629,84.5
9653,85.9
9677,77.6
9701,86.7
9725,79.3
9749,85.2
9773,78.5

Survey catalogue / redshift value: 0.24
